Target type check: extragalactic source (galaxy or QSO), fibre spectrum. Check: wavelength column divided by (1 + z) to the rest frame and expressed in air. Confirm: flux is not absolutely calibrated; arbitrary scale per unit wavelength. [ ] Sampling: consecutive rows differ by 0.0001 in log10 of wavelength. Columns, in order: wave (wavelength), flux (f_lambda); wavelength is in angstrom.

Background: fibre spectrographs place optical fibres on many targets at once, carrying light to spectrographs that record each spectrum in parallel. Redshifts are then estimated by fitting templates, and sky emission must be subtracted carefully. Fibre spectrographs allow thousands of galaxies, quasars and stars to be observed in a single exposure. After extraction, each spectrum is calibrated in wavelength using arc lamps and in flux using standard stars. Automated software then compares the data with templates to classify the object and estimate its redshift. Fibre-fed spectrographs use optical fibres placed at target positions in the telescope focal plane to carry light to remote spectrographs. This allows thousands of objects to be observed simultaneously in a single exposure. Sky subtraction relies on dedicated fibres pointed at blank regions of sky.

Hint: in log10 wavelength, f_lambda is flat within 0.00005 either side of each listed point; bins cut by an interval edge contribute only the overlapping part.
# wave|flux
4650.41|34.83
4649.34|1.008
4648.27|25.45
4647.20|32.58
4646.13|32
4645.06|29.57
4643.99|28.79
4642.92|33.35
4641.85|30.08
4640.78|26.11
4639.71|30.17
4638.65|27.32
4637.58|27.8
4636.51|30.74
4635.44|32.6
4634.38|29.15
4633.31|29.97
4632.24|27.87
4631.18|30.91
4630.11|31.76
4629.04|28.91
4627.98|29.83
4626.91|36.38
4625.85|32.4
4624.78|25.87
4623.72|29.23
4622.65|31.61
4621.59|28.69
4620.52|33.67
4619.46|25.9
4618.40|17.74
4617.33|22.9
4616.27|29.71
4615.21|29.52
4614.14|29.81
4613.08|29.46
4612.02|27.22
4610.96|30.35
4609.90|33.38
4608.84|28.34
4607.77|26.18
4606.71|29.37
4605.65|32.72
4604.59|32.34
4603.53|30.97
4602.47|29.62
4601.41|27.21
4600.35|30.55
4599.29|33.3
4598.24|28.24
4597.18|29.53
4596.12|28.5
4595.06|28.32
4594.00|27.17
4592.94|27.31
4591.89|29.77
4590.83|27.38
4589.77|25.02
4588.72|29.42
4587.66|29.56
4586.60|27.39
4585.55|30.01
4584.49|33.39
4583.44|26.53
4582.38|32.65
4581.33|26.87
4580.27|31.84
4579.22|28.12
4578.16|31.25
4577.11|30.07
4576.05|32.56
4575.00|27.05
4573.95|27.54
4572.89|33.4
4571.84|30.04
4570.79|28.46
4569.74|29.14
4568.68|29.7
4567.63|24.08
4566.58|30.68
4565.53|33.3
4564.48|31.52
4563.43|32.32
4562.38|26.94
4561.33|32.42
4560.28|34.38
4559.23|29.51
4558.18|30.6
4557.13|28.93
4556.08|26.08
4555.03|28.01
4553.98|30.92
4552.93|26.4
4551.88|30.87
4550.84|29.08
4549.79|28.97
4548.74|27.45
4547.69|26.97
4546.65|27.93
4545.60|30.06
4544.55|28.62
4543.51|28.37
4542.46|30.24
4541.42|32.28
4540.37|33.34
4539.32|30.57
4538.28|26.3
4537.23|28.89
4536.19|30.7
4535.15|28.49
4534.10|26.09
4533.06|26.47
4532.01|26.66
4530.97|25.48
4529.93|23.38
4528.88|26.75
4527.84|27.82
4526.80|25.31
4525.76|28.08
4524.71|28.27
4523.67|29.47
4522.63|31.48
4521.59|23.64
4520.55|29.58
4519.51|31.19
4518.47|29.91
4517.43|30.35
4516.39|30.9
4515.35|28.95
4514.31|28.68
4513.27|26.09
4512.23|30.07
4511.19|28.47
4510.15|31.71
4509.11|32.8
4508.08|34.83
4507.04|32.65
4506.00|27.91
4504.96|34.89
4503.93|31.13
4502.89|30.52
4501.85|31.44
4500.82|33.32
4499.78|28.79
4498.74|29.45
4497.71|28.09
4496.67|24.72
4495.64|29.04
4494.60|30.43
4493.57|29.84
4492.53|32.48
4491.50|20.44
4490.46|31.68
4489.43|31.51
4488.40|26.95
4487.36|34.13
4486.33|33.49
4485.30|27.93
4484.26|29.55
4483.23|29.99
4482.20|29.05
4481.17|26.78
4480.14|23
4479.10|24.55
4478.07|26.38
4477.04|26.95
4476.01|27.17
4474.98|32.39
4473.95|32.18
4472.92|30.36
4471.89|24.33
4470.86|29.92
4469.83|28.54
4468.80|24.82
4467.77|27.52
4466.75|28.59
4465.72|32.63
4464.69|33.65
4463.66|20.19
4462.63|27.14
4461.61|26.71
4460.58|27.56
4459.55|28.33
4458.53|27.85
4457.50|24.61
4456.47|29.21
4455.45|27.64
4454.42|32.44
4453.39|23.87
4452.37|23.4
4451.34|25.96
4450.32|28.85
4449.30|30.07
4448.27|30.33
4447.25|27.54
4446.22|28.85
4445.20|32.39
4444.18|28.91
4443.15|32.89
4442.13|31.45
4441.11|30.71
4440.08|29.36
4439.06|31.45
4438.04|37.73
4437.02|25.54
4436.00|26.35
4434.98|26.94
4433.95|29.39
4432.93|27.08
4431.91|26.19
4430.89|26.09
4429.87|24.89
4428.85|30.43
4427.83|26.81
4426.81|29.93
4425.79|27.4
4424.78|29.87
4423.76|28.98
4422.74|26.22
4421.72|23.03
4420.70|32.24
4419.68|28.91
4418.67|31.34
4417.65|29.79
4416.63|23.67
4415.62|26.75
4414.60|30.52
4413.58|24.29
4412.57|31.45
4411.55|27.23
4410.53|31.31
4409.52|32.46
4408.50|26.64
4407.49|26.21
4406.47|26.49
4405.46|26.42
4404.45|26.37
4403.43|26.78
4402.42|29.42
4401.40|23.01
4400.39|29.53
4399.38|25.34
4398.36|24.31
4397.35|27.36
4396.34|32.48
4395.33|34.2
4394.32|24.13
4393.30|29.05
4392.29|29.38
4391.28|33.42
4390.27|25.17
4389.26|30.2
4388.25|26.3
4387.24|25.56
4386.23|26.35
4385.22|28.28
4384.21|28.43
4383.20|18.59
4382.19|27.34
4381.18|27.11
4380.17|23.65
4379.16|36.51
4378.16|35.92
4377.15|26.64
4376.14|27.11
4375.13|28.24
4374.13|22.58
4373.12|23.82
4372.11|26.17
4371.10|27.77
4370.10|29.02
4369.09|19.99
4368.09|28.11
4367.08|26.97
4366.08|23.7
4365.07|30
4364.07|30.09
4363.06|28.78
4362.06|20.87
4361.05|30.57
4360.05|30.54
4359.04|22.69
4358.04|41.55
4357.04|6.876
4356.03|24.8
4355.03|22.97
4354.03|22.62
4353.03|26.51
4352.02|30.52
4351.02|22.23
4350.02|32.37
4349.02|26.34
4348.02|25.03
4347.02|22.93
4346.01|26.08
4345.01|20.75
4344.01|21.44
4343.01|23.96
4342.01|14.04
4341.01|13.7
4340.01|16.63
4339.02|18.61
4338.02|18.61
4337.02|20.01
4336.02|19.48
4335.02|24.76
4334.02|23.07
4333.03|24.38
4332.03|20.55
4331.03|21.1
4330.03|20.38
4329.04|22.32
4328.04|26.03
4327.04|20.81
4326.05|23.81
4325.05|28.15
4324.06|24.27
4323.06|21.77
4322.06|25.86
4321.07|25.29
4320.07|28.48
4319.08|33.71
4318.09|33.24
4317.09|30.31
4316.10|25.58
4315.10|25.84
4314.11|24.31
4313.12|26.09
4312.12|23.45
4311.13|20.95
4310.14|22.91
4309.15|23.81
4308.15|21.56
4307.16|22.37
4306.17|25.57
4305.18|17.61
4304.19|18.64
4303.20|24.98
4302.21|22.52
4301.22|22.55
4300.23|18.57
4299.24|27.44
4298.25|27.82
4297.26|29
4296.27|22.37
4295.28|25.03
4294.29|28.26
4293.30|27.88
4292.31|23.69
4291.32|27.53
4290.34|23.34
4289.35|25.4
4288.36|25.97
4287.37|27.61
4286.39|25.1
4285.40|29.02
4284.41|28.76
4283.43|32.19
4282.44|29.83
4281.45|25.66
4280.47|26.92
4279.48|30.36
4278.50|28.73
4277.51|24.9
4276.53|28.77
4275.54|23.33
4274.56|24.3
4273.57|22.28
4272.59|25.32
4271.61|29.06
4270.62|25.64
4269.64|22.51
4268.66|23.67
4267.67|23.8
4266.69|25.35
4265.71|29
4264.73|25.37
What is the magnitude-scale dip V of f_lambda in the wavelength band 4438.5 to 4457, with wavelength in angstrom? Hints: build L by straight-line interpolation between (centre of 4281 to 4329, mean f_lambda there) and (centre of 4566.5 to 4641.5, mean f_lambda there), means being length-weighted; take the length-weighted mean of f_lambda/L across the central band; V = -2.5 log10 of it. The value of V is -0.075 mag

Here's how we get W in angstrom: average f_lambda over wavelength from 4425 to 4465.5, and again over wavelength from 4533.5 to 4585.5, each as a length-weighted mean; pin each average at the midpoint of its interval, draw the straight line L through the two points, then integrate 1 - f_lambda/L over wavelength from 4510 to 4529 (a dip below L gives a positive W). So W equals 0.3 angstrom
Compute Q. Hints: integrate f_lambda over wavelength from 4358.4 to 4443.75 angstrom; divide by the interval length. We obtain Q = 27.9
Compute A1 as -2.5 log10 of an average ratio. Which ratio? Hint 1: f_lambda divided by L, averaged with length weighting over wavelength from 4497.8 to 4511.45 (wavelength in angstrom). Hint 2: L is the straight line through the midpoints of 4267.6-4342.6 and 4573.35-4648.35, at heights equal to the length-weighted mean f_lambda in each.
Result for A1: -0.135 mag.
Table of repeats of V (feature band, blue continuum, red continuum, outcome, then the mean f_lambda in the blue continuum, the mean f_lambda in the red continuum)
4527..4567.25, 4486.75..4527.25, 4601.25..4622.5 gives 0.014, 29.7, 28.8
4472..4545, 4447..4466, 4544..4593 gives -0.023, 27.7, 29.4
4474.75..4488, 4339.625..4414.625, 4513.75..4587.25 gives -0.015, 26.4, 29.1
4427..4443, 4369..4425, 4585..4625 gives -0.035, 27.7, 28.8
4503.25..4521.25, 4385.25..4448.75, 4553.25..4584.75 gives -0.043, 28.4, 29.9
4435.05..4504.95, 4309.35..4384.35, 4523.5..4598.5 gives -0.063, 24.9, 29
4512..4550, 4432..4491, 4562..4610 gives 0.025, 28.7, 29.5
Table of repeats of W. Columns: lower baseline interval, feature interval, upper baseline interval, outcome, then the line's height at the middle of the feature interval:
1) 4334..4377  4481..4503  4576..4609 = -1.9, 27.2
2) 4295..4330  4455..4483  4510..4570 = -0.2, 27.6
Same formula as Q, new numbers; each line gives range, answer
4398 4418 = 27.4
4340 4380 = 25.5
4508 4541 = 28.7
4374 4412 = 27.8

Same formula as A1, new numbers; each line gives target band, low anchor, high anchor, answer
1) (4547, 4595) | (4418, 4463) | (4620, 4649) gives 0.00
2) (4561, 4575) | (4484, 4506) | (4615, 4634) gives -0.01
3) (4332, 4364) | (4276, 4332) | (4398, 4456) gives 0.13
